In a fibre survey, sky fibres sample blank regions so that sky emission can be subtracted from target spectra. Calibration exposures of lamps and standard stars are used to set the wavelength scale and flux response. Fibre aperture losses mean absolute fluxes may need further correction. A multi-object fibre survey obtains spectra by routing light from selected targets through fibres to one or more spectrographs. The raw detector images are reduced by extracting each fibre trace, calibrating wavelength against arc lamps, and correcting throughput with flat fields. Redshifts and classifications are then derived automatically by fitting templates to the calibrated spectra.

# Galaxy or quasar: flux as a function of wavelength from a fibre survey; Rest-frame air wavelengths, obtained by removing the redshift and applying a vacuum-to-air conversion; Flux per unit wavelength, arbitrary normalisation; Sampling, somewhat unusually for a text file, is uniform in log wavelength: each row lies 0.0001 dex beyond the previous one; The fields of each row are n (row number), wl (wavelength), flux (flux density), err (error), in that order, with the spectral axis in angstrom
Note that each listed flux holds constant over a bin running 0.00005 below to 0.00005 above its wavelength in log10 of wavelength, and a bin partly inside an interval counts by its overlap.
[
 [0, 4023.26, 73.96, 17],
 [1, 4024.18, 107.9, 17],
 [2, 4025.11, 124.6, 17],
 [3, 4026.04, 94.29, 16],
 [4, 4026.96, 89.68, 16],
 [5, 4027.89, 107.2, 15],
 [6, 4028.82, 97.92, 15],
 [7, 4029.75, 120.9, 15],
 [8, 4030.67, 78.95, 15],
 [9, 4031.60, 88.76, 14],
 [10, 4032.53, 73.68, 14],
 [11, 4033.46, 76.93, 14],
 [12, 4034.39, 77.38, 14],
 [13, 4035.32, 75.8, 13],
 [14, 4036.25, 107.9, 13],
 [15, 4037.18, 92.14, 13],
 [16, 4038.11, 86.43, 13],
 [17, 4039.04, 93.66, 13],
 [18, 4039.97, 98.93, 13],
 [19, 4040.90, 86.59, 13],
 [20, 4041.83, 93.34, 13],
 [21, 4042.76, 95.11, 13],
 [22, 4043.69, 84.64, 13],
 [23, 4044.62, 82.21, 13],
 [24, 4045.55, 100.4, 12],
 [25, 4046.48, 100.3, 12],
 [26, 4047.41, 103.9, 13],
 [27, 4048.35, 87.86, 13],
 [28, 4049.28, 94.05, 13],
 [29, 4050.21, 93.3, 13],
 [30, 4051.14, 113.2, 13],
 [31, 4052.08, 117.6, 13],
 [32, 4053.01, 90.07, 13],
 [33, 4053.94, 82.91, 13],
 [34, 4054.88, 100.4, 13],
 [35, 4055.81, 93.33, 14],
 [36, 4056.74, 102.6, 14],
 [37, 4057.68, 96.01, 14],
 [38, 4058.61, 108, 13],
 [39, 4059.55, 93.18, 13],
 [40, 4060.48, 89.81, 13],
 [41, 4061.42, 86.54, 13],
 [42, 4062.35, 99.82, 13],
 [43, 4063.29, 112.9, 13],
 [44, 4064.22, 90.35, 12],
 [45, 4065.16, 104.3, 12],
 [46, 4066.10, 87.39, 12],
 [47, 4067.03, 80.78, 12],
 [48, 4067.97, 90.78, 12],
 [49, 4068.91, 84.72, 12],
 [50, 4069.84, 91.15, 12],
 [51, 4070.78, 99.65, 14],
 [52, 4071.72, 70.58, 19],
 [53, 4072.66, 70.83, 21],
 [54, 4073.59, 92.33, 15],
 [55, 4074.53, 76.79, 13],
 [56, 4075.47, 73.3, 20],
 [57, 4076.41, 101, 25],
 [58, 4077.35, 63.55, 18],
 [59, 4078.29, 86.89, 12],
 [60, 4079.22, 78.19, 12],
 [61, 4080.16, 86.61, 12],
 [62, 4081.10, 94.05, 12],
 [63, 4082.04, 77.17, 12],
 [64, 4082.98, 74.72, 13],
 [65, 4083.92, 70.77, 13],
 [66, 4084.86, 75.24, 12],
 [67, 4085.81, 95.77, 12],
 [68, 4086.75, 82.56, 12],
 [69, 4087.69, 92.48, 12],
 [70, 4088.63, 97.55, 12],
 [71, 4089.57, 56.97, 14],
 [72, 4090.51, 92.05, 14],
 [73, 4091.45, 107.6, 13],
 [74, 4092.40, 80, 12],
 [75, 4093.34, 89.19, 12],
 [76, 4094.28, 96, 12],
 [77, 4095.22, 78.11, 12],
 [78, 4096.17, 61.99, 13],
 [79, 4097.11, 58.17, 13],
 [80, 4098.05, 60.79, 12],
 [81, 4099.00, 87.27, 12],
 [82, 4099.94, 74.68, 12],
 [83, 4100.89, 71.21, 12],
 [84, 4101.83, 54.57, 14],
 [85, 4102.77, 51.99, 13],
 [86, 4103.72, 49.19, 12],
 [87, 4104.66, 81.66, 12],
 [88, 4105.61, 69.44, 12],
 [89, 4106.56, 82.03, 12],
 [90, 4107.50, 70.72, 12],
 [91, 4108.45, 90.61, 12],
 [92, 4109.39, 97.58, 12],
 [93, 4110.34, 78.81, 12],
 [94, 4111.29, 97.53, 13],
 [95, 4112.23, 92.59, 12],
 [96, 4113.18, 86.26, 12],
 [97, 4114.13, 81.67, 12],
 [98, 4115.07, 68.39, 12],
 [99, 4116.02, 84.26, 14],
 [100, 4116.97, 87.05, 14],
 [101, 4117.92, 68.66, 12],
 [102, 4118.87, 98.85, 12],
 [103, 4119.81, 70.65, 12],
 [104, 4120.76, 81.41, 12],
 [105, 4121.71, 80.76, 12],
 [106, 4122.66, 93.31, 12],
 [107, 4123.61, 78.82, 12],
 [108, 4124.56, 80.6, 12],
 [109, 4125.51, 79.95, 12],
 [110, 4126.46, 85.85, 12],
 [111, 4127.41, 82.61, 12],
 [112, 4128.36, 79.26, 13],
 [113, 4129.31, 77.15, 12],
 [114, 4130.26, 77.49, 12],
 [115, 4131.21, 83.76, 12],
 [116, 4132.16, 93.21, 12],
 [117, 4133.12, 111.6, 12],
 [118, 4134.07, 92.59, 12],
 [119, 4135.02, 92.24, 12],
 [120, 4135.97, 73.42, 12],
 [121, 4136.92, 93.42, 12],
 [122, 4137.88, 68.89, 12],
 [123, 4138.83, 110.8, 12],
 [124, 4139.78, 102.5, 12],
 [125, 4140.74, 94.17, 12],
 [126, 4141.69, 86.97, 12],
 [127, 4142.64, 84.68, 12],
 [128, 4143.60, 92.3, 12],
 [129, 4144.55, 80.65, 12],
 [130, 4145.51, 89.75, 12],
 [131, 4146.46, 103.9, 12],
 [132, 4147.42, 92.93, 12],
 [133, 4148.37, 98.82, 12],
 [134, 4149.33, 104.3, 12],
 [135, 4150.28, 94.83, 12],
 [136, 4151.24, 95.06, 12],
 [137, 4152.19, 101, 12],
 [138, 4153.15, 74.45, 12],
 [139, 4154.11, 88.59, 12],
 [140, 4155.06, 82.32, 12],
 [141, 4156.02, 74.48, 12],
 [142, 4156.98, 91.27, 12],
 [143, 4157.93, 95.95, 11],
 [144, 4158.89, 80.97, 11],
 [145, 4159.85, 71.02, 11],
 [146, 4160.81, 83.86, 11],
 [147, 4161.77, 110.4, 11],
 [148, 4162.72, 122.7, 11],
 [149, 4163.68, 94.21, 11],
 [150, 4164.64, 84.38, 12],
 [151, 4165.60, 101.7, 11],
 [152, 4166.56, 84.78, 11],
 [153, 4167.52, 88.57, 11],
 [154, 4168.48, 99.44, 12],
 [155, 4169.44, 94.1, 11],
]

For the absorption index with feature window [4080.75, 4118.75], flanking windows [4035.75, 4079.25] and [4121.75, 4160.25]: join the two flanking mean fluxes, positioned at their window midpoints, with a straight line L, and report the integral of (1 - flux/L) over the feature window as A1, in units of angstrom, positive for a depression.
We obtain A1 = 4.6 angstrom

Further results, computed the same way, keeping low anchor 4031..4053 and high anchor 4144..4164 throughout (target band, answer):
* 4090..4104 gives 2.7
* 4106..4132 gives 2.6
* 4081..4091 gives 1.1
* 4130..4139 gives 0.3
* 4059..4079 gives 0.9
